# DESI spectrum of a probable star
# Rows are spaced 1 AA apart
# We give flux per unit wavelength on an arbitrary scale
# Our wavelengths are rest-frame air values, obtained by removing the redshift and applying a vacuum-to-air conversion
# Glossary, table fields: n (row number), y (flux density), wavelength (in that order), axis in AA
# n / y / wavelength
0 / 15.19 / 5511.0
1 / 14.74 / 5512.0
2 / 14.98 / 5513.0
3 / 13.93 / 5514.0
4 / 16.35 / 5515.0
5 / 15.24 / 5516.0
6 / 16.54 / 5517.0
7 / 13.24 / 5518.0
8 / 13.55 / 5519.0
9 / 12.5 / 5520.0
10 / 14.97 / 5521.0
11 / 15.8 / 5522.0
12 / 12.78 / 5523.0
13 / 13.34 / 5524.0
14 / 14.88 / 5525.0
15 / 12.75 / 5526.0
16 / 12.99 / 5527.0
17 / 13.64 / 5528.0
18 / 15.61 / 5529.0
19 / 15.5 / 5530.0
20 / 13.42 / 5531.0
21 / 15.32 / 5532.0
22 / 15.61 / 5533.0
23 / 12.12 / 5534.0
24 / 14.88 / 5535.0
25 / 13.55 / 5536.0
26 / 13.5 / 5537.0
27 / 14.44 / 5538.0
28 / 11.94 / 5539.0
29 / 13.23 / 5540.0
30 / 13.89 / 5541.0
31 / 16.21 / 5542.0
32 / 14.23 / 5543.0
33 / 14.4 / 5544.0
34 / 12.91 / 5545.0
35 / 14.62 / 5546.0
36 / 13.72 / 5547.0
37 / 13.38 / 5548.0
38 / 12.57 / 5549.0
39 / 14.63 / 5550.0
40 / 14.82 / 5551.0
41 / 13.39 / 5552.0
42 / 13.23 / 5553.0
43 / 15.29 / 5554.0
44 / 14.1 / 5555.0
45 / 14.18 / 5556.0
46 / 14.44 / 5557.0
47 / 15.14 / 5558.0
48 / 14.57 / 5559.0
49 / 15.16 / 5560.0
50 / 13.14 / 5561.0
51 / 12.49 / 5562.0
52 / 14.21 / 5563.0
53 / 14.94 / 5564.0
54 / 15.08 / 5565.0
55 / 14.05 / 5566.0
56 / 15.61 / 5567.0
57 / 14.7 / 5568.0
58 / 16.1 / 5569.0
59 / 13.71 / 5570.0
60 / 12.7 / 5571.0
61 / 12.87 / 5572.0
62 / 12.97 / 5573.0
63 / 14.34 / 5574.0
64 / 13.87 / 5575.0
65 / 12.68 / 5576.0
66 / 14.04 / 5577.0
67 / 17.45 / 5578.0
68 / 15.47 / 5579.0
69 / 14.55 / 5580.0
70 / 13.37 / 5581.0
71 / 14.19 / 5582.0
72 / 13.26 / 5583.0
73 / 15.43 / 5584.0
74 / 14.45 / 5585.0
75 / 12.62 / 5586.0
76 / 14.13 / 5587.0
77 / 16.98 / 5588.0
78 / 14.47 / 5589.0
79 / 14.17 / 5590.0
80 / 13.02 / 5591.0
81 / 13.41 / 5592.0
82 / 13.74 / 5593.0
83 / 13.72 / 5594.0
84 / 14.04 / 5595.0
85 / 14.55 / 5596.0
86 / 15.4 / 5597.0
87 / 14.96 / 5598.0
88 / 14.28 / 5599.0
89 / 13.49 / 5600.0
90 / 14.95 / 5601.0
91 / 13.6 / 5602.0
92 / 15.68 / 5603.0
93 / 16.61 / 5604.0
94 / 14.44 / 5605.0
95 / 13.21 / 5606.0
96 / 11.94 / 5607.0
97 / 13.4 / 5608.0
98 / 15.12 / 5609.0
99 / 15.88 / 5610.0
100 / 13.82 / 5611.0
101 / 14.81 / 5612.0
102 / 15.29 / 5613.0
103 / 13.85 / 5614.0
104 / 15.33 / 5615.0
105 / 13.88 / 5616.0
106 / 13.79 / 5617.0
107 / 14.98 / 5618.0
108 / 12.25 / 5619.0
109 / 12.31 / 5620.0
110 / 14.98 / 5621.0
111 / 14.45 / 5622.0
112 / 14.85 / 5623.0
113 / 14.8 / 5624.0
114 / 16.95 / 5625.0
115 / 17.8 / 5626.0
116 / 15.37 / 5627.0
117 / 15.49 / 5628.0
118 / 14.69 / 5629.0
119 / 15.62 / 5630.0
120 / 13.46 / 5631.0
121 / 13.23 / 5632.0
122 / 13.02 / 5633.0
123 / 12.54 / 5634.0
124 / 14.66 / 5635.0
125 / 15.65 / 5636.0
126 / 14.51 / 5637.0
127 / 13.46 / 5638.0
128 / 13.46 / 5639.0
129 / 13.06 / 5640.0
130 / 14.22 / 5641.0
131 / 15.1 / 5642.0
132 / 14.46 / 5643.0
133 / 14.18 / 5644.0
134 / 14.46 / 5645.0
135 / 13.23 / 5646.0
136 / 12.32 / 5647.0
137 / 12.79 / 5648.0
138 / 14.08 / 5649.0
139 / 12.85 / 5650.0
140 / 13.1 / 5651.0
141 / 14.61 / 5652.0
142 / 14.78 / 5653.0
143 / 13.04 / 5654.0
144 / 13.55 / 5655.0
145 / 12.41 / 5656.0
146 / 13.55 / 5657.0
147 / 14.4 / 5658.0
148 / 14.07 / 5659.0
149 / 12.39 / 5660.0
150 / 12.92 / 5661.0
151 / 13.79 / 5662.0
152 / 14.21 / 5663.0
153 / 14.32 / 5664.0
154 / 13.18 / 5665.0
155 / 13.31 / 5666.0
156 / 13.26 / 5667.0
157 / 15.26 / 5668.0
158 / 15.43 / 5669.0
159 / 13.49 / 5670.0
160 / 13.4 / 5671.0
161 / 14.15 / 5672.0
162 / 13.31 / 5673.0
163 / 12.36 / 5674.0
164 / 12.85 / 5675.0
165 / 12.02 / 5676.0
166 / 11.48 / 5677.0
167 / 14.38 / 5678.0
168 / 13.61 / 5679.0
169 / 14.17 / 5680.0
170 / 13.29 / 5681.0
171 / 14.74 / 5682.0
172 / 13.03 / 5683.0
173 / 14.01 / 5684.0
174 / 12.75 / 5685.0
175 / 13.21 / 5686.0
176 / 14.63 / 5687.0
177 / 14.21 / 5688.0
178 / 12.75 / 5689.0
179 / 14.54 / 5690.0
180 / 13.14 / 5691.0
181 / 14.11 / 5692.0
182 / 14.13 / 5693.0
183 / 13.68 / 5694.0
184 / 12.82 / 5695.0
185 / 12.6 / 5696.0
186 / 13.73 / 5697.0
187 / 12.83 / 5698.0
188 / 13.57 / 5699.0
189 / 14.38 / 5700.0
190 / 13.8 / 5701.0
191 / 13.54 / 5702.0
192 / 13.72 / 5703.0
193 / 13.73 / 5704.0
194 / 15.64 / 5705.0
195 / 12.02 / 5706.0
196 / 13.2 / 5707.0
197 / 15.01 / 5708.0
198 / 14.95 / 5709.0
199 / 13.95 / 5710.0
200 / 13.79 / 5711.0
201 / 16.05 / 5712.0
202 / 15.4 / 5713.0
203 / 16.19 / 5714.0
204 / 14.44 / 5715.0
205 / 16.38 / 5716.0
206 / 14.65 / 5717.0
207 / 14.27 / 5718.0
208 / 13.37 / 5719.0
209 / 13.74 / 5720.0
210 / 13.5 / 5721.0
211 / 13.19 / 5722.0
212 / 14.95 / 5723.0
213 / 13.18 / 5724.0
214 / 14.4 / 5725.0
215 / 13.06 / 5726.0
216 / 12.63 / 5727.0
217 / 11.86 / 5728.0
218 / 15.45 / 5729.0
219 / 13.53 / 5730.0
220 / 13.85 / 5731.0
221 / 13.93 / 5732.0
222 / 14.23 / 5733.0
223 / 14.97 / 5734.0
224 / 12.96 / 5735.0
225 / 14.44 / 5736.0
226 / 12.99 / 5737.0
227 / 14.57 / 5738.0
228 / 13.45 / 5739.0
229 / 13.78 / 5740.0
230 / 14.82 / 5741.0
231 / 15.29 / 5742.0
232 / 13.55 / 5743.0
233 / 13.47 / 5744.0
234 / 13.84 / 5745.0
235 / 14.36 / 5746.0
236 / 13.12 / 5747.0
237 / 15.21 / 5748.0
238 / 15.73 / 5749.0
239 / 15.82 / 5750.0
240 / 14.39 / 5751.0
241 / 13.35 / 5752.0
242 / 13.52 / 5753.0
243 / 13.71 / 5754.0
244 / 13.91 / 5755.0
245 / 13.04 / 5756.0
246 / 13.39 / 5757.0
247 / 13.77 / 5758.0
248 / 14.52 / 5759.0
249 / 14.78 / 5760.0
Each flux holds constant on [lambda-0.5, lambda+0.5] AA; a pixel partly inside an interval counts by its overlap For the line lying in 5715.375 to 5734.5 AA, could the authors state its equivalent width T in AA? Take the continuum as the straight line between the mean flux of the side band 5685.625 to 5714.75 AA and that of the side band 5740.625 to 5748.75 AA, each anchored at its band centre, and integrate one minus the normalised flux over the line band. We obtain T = 0.2 AA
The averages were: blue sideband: 14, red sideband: 14.2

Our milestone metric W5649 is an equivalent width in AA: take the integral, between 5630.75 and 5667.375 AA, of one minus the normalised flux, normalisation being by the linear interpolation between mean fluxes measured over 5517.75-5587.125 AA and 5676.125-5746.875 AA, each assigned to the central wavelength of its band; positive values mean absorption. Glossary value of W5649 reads 0.8 AA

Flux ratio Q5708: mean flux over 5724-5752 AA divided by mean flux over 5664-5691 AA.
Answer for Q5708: 1.03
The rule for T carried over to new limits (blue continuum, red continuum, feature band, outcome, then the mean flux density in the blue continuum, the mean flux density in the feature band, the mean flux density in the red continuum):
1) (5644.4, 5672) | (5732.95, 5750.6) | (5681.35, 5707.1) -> 0.5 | 13.6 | 13.6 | 14.3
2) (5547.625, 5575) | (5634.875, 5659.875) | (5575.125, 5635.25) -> -1.9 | 14.1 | 14.4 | 13.8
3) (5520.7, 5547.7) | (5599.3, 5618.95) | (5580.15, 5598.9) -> 0.1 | 14.1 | 14.2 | 14.4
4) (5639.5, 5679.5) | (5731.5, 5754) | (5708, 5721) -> -0.7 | 13.6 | 14.7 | 14.2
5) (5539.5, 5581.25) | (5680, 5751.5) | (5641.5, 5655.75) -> 0.4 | 14.2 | 13.7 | 14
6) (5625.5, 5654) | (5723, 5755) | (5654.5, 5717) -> 1.2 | 14.1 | 13.8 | 14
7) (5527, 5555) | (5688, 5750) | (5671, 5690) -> 0.8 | 14.1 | 13.4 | 14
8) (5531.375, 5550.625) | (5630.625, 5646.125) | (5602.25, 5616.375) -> -0.6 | 14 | 14.5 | 13.9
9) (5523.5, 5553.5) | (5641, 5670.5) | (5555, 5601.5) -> -1.3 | 14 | 14.3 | 13.8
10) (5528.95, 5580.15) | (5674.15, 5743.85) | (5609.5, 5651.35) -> -0.7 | 14.2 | 14.3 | 13.9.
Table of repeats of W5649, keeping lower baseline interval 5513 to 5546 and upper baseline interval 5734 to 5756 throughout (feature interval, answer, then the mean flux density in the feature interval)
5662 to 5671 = 0.08 AA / 14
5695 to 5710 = 0.40 AA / 13.7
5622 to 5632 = -0.81 AA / 15.3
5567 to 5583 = -0.05 AA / 14.2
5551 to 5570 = -0.34 AA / 14.4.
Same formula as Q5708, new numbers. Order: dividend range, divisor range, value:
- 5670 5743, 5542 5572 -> 0.97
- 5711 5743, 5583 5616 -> 0.99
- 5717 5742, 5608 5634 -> 0.95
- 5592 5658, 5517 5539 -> 1.01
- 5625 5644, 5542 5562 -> 1.03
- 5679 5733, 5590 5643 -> 0.97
